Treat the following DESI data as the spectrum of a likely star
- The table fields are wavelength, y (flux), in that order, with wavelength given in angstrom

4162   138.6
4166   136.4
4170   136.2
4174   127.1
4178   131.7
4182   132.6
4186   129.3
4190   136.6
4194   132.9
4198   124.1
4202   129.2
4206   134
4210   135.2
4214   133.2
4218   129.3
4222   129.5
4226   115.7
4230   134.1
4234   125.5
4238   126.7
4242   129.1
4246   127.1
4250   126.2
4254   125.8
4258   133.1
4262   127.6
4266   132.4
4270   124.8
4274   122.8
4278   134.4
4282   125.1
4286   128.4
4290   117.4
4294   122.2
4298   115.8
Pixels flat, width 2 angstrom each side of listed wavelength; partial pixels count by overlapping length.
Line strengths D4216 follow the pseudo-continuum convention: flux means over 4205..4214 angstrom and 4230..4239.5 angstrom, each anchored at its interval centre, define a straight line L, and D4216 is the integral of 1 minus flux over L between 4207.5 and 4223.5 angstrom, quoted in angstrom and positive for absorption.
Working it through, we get 0.1 angstrom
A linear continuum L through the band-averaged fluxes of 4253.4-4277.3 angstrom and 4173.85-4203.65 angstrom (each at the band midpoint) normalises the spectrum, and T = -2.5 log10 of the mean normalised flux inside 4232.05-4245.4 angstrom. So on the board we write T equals 0.02 mag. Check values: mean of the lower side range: 131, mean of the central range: 127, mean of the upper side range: 128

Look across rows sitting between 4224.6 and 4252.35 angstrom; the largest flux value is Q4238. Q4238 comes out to 134.1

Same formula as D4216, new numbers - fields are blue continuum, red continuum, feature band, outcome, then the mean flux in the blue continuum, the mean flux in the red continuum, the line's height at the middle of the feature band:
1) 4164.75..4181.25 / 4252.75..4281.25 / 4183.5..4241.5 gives 0.57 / 133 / 129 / 131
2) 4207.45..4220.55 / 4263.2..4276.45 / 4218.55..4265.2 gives 0.80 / 132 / 127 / 130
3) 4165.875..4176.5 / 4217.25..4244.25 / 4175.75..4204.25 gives -0.01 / 133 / 127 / 131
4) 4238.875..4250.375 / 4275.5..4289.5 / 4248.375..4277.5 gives -0.05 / 128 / 128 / 128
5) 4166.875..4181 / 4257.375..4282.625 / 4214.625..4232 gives 0.35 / 132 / 129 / 130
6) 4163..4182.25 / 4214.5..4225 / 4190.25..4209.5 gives -0.08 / 133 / 129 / 131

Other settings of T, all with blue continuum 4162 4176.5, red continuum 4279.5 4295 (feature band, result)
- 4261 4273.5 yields -0.019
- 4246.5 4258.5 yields -0.008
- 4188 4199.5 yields 0.002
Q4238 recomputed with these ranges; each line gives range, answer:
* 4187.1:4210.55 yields 136.6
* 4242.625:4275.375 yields 133.1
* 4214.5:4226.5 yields 129.5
